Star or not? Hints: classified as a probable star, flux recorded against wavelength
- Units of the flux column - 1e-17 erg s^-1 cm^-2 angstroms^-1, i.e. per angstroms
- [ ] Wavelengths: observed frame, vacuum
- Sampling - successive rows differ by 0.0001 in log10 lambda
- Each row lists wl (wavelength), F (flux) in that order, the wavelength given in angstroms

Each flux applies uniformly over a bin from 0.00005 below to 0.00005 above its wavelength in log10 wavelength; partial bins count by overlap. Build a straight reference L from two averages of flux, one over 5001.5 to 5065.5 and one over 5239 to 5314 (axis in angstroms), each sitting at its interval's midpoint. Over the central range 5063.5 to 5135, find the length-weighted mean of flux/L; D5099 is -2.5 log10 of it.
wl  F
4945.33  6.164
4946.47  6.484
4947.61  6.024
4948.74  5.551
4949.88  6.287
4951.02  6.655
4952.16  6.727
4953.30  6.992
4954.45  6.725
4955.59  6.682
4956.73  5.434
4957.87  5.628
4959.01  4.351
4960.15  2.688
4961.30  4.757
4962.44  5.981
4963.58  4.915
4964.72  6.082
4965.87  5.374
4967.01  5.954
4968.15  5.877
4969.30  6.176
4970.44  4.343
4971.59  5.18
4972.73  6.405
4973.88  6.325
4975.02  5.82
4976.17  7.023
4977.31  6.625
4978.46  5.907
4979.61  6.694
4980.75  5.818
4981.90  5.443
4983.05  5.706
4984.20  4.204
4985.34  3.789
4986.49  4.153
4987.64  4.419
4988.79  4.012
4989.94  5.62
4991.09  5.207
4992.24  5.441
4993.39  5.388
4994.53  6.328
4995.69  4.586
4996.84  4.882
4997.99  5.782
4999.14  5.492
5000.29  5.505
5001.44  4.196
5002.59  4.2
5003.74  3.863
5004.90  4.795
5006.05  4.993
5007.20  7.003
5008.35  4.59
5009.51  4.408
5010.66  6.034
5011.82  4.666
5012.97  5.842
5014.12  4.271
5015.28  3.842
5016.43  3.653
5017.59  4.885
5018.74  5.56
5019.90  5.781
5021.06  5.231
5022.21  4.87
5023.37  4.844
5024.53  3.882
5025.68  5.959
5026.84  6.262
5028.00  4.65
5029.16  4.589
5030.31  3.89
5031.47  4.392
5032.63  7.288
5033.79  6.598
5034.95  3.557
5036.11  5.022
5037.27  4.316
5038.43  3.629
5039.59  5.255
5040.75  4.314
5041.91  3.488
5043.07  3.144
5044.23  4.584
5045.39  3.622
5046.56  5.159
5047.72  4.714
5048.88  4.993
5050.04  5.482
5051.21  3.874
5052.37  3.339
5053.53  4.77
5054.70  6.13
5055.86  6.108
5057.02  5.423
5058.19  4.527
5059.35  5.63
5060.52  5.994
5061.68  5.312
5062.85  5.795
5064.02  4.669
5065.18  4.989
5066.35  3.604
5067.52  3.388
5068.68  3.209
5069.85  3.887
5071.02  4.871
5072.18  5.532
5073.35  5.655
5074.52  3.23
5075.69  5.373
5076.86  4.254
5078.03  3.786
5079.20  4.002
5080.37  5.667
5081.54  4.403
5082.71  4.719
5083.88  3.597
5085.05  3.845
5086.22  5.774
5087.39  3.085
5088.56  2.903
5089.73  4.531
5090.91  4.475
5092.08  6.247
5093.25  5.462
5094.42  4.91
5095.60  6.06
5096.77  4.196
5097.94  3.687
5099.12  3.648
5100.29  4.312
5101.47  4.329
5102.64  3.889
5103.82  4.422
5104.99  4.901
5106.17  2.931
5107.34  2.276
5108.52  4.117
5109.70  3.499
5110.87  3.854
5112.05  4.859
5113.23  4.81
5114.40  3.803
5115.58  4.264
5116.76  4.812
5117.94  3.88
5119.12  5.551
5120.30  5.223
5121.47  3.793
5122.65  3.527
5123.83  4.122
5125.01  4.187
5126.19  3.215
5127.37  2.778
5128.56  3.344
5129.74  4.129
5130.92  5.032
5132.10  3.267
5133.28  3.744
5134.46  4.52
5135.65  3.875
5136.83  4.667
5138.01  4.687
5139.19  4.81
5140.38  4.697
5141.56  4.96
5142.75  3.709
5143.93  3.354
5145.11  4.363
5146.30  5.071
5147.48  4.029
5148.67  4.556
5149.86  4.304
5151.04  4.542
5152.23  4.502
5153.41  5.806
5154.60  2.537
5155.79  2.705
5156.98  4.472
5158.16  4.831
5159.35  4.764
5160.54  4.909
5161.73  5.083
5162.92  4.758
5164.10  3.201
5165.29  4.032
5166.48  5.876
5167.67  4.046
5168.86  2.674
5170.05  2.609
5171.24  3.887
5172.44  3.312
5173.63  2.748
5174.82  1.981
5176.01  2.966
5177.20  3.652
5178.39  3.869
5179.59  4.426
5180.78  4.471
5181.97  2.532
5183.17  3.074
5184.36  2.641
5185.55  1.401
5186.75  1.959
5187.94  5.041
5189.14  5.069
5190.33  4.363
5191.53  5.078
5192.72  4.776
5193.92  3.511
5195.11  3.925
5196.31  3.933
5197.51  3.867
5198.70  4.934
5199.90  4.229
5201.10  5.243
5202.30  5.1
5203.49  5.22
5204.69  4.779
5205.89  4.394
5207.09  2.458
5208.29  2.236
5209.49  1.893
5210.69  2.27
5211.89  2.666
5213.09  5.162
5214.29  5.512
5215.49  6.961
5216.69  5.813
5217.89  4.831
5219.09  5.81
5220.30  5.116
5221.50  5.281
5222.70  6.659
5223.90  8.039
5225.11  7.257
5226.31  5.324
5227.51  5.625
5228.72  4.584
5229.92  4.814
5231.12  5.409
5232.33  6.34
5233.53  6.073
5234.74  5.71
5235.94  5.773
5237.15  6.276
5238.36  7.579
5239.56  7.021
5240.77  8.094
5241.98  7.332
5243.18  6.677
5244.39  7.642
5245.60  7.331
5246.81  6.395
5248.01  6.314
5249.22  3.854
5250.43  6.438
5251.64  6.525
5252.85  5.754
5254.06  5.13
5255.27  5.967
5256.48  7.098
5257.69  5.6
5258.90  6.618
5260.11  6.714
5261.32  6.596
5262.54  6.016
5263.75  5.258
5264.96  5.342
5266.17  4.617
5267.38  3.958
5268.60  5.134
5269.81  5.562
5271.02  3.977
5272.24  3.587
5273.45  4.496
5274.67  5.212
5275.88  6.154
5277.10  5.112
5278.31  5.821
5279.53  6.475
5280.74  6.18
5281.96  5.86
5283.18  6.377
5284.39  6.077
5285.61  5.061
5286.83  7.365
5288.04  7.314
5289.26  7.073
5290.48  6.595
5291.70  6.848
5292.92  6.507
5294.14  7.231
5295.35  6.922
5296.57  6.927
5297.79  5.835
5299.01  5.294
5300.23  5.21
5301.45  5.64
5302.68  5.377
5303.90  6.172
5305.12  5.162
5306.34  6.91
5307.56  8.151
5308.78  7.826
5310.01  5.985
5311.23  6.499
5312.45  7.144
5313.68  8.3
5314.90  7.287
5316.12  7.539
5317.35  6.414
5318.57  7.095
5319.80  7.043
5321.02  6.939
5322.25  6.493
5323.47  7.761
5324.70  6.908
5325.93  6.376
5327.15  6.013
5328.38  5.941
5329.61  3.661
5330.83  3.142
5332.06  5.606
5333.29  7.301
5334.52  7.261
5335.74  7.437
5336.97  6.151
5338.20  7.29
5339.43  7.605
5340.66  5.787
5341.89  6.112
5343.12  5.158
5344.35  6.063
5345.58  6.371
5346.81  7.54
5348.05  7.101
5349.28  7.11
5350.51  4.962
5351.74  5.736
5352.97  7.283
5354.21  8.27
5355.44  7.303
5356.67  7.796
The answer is 0.223 mag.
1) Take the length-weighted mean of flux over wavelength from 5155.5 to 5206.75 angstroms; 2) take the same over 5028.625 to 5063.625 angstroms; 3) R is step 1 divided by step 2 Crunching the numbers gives 0.8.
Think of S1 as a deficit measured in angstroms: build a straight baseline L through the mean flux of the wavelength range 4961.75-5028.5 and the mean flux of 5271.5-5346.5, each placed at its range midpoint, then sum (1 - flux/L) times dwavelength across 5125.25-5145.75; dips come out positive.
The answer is 5.9 angstroms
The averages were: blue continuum 5.25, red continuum 6.32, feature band 4.07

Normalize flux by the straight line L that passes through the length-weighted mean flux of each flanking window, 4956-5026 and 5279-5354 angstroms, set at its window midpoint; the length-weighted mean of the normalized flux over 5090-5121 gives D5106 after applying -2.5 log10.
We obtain 0.27 mag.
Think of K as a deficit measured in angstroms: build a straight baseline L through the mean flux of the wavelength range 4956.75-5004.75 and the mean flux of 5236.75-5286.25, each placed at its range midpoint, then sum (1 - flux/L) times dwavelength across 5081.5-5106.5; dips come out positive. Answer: 5.16 angstroms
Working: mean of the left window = 5.27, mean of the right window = 5.93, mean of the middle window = 4.39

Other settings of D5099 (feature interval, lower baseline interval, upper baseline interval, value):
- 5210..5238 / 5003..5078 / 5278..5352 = 0.07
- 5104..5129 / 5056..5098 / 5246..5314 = 0.23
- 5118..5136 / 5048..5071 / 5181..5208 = 0.09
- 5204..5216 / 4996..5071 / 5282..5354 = 0.47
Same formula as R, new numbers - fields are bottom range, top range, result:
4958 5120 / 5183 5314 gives 1.16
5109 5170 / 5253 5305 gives 1.39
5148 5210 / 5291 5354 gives 1.66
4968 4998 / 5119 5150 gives 0.77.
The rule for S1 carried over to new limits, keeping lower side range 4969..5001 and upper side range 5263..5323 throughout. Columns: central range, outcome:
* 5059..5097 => 6.8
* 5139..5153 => 3.4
